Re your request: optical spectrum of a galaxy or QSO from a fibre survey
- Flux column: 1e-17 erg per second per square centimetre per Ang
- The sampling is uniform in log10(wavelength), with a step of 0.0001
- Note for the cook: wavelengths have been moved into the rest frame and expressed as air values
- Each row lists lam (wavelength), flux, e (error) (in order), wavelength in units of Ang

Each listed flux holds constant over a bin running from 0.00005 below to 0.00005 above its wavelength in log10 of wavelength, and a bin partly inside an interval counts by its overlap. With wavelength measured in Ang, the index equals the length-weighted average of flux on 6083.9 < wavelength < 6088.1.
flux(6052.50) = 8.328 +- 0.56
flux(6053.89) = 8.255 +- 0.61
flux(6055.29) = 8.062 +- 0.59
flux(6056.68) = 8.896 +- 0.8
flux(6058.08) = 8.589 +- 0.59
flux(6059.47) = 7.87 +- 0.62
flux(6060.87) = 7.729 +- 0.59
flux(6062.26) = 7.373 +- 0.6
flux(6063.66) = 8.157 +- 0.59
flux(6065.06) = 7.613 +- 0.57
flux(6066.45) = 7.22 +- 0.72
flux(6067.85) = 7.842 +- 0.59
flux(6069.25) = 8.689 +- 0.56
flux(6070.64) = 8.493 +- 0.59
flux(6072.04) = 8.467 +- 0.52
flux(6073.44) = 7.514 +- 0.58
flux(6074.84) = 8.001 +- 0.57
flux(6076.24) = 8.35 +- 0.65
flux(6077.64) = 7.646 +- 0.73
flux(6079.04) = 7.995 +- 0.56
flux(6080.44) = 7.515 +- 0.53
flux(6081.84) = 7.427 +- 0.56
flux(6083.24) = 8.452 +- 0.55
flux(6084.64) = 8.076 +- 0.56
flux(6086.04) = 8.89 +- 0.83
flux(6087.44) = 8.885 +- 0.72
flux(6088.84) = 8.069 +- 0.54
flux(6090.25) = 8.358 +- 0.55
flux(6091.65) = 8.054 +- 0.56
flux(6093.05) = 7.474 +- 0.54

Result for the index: 8.62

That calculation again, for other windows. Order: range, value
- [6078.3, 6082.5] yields 7.65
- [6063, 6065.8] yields 7.88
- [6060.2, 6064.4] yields 7.75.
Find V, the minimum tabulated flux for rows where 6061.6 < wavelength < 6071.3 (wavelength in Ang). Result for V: 7.22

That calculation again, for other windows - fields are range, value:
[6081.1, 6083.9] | 7.427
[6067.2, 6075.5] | 7.514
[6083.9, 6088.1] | 8.076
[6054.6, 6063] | 7.373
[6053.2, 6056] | 8.062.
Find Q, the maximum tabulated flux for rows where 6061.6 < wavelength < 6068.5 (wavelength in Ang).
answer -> 8.157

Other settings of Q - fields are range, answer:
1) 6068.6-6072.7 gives 8.689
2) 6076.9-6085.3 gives 8.452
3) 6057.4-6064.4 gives 8.589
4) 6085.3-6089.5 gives 8.89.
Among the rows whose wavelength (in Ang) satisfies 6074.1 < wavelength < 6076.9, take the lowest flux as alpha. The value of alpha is 8.001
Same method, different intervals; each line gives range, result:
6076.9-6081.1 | 7.515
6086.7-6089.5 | 8.069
